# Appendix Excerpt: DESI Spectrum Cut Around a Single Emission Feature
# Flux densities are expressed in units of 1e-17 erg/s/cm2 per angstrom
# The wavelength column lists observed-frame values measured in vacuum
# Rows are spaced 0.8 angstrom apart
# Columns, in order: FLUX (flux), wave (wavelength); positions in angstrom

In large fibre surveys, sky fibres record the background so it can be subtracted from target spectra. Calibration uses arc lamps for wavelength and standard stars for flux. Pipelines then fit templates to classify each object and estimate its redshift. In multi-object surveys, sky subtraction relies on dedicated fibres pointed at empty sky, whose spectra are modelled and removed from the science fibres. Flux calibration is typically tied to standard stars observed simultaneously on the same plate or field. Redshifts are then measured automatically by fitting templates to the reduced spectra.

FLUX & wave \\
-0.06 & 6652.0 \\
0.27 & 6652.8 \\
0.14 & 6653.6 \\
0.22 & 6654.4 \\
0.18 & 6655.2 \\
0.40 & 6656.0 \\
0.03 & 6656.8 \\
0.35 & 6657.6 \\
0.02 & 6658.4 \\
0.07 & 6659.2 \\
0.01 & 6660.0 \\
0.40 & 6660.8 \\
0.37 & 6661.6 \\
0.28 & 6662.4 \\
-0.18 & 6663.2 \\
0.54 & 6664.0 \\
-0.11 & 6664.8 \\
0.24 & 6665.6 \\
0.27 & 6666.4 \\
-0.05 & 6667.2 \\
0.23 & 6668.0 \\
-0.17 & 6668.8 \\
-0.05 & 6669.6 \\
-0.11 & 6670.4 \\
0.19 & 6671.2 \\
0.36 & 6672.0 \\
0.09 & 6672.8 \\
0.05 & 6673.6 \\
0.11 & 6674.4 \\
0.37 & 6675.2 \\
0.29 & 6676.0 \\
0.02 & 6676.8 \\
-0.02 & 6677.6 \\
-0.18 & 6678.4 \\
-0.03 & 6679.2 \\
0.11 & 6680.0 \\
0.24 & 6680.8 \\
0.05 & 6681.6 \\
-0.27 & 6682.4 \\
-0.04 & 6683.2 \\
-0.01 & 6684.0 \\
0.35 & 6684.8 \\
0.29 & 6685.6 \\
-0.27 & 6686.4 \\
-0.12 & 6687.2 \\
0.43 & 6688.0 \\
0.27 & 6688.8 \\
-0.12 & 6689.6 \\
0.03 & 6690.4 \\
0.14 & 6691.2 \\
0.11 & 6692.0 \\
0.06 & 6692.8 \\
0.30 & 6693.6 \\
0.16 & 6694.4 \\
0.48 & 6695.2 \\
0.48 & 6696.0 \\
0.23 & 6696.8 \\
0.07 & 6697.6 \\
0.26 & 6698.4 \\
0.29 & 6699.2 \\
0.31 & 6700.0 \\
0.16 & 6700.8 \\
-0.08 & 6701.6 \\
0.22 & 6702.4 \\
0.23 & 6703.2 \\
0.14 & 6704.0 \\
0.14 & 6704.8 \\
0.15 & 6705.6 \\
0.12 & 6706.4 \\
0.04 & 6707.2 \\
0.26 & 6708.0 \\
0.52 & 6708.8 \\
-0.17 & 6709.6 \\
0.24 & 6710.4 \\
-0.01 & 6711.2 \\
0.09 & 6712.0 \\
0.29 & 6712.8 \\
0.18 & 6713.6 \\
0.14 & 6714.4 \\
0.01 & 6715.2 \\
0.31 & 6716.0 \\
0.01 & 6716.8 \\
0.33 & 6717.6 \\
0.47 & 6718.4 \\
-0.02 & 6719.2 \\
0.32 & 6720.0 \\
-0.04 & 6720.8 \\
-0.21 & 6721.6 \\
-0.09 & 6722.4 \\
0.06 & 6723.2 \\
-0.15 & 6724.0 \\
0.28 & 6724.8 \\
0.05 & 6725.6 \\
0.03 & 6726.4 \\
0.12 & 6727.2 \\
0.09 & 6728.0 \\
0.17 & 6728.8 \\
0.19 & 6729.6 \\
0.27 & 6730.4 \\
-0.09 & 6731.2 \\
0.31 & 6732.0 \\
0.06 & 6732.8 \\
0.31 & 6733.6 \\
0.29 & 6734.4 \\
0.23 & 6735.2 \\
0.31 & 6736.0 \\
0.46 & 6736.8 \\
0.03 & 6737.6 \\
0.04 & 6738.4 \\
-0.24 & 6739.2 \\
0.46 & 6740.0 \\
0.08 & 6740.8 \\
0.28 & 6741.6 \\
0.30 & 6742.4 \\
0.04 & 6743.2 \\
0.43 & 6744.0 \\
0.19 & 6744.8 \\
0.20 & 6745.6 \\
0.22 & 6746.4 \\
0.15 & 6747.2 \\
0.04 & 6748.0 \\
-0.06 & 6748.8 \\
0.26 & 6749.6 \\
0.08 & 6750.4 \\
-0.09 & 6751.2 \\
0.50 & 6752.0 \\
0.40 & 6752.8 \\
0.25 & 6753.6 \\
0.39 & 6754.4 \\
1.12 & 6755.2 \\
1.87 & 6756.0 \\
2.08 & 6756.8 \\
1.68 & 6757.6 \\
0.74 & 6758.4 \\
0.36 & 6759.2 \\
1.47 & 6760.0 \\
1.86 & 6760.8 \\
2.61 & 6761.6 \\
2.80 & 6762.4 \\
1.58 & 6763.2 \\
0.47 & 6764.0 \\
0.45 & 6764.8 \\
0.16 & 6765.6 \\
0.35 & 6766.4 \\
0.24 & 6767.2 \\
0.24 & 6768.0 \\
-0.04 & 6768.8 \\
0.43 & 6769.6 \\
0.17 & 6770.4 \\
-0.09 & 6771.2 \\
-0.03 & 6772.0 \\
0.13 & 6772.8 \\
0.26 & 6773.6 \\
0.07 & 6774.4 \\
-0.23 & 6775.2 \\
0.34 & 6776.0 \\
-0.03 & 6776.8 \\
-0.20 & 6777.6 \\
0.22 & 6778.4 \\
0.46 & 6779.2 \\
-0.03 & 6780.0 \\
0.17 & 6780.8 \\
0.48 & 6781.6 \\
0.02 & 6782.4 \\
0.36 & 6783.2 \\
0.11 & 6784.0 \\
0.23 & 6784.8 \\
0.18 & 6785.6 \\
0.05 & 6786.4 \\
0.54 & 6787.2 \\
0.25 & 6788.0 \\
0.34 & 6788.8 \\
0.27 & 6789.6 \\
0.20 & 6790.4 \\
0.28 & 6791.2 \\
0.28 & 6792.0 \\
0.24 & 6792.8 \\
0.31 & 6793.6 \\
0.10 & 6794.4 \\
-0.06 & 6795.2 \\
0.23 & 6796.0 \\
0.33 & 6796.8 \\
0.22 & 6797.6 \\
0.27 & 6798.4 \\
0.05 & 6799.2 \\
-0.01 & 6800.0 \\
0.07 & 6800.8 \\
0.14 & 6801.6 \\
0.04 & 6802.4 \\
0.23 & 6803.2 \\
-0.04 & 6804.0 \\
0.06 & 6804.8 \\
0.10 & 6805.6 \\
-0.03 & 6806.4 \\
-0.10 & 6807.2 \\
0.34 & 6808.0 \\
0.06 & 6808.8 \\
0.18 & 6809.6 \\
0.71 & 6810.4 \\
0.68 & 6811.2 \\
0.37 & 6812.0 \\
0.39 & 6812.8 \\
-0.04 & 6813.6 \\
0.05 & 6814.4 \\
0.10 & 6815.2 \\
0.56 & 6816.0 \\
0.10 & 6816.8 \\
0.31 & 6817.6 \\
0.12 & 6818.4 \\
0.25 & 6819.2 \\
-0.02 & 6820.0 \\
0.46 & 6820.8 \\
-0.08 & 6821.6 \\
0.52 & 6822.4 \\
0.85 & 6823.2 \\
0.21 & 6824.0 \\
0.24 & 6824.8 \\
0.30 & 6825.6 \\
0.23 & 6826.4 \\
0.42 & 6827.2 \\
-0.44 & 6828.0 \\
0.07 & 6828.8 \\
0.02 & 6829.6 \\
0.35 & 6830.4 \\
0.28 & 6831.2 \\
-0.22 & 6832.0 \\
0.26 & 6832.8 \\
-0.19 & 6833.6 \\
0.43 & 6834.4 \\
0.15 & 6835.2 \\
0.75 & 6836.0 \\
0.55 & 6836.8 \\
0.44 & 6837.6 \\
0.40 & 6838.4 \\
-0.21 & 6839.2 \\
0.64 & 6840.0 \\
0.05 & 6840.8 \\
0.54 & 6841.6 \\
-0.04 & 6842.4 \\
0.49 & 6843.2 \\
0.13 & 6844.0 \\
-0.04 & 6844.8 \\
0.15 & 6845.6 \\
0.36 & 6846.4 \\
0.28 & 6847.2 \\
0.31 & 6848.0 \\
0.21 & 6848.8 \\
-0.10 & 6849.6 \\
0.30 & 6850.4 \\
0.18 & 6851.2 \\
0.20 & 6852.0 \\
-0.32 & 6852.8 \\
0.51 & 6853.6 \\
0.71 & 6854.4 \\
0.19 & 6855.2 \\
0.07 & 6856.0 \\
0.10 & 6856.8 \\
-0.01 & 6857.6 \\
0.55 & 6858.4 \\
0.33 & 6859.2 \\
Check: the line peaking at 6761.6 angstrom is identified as [O II]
